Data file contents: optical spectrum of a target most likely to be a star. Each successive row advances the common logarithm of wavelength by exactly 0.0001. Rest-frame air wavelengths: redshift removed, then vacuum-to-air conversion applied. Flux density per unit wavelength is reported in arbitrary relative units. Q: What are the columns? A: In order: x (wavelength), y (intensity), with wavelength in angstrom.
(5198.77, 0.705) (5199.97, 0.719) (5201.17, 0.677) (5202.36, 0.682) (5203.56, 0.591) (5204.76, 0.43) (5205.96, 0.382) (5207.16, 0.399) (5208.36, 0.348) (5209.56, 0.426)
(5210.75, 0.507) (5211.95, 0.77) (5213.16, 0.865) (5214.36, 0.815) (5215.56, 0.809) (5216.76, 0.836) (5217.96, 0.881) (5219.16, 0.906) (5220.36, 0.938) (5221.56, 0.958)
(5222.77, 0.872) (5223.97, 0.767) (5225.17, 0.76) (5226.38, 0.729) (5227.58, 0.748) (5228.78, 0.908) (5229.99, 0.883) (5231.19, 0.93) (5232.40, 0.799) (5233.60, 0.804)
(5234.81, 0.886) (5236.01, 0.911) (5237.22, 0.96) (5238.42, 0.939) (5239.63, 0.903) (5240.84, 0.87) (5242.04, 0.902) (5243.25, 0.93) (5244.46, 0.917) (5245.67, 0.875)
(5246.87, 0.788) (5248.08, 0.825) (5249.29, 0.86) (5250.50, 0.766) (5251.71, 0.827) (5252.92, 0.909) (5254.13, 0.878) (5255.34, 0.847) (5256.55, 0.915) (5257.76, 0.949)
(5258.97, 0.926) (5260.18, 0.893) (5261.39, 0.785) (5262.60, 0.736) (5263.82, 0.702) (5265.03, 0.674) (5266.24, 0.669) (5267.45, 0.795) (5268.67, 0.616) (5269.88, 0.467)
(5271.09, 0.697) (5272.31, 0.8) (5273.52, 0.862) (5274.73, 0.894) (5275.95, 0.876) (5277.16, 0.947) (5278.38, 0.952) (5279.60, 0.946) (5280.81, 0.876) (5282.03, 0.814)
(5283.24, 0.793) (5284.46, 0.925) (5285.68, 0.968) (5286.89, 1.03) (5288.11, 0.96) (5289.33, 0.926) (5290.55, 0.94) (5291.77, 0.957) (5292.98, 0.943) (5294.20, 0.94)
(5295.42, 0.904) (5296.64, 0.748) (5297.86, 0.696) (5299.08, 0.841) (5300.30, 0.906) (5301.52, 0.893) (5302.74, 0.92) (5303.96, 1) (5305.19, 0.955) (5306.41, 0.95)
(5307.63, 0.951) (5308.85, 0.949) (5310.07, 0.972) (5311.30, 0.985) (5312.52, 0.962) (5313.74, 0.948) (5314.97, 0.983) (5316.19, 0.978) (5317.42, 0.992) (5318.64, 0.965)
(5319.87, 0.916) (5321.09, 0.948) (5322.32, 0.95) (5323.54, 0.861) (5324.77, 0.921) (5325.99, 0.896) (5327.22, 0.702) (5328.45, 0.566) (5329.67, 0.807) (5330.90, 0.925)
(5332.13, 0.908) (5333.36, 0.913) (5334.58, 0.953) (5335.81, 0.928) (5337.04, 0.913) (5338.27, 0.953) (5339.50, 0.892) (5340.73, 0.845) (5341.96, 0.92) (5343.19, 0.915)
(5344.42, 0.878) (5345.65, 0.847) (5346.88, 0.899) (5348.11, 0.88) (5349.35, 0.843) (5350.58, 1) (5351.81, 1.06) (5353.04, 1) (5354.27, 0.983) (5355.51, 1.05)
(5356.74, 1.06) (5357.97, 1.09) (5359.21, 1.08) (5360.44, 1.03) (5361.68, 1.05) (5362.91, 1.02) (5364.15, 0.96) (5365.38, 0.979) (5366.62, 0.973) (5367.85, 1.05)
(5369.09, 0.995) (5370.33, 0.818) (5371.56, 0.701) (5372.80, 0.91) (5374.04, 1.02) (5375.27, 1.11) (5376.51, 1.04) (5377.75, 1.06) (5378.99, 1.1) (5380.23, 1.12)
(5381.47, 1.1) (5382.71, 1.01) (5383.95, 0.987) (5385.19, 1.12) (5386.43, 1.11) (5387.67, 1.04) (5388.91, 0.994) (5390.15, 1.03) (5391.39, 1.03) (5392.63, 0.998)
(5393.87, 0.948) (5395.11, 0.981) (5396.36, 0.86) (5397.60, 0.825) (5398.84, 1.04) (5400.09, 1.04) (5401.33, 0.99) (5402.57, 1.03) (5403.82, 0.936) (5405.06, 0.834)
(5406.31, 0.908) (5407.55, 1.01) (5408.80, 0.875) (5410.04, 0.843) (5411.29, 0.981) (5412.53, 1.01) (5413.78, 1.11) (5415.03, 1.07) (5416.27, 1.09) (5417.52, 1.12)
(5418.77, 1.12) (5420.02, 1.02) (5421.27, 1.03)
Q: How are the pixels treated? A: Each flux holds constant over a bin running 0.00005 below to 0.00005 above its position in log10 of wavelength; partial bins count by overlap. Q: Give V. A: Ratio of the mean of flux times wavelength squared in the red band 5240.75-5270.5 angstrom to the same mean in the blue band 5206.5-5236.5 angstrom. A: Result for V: 1.06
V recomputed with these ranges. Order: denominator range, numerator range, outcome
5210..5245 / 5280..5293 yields 1.11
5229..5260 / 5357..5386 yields 1.21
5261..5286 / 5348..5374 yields 1.27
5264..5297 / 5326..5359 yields 1.10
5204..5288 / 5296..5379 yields 1.20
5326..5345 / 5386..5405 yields 1.16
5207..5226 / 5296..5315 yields 1.26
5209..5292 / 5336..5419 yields 1.23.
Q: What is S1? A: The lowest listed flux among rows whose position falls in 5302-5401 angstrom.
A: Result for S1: 0.566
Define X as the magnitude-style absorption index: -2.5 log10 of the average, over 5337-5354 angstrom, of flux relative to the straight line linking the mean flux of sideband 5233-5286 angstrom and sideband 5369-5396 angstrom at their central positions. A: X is 0.05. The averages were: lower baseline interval 0.842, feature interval 0.919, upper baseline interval 1.01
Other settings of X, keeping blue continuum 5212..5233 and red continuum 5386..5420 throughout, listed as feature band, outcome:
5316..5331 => 0.06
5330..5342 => 0.03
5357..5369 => -0.07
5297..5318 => -0.02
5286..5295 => -0.06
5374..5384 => -0.10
